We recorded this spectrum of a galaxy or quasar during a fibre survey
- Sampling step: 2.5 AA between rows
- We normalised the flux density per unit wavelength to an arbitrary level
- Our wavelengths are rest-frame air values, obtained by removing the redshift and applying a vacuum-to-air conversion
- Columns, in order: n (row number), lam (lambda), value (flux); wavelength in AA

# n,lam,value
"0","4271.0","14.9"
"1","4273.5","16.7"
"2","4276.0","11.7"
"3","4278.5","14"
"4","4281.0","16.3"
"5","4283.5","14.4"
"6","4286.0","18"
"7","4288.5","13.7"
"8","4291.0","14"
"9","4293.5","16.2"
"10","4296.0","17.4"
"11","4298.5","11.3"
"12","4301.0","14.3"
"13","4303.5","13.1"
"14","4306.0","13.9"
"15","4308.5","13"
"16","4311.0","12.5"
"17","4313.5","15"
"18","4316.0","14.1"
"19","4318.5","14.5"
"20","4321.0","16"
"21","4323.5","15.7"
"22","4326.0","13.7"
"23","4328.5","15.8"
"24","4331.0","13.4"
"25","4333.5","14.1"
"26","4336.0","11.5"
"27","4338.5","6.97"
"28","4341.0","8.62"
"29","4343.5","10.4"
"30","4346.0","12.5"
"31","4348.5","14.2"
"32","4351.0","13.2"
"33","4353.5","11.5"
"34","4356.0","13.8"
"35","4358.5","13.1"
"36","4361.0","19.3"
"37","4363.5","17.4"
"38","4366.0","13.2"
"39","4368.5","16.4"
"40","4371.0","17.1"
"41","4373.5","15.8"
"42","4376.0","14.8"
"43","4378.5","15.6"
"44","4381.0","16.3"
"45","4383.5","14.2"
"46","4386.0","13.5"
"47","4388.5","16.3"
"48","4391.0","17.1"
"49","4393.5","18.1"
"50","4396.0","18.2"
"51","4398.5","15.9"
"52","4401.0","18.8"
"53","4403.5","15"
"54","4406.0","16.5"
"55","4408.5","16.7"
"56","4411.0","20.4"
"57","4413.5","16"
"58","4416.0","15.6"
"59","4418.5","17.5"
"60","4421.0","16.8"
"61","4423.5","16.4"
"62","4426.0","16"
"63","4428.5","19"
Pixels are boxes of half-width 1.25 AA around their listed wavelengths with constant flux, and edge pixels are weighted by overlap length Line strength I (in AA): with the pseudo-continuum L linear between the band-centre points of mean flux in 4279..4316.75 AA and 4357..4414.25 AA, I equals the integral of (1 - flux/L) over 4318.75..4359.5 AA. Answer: 6.7 AA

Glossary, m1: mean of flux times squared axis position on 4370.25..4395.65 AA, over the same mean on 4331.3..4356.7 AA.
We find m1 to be 1.4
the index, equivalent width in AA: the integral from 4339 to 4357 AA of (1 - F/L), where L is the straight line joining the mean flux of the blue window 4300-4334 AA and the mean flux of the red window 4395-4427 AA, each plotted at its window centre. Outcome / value 4.0 AA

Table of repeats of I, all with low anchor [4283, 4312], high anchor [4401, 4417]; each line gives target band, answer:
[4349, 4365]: 1.1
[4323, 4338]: 1.5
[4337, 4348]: 3.9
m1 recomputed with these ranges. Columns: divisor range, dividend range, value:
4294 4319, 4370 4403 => 1.21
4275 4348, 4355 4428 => 1.24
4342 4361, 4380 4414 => 1.30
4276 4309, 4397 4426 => 1.23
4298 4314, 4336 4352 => 0.84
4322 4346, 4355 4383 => 1.30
